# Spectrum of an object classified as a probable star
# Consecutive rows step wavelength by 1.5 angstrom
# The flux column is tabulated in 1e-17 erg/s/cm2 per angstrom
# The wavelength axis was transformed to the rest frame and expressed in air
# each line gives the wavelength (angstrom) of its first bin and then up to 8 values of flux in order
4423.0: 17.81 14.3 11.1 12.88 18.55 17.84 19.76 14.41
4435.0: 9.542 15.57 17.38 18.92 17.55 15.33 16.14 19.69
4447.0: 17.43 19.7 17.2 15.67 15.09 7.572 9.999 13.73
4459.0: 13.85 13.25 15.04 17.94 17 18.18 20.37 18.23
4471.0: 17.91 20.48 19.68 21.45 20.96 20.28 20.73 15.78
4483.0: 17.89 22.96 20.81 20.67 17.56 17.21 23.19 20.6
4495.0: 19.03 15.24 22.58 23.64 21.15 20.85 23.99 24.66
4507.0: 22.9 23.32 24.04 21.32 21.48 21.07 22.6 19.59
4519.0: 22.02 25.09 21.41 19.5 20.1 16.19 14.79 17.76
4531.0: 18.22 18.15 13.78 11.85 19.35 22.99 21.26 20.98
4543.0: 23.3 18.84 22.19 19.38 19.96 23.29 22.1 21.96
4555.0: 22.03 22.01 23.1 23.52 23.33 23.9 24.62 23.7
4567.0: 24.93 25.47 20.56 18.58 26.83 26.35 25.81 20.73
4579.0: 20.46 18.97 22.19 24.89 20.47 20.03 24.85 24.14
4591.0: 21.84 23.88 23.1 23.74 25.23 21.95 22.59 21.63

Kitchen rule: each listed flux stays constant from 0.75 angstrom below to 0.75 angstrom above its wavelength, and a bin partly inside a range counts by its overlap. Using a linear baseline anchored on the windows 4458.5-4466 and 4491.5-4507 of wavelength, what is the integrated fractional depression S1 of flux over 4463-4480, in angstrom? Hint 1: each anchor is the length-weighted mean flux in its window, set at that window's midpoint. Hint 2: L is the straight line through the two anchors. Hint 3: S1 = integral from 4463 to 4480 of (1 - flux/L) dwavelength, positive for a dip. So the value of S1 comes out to -2.3 angstrom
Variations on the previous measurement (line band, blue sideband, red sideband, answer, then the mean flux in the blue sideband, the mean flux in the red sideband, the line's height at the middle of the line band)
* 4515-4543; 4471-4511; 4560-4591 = 3.15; 20.8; 23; 21.8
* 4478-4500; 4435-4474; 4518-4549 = -2.73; 16.3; 19.4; 17.6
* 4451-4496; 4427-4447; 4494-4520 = 3.64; 16.5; 21.8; 19.2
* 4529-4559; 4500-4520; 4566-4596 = 3.20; 22.3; 22.9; 22.6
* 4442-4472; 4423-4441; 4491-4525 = 2.78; 15.7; 21.7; 17.7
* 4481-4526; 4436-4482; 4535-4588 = -4.29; 17.1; 22.1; 19.2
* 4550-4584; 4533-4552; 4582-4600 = -2.48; 19.8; 23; 21.5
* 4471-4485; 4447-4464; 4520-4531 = -3.39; 14.5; 19.1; 16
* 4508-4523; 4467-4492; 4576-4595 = -1.15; 19.7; 22.3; 20.6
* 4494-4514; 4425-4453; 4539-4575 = -2.09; 16.3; 22.6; 19.8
